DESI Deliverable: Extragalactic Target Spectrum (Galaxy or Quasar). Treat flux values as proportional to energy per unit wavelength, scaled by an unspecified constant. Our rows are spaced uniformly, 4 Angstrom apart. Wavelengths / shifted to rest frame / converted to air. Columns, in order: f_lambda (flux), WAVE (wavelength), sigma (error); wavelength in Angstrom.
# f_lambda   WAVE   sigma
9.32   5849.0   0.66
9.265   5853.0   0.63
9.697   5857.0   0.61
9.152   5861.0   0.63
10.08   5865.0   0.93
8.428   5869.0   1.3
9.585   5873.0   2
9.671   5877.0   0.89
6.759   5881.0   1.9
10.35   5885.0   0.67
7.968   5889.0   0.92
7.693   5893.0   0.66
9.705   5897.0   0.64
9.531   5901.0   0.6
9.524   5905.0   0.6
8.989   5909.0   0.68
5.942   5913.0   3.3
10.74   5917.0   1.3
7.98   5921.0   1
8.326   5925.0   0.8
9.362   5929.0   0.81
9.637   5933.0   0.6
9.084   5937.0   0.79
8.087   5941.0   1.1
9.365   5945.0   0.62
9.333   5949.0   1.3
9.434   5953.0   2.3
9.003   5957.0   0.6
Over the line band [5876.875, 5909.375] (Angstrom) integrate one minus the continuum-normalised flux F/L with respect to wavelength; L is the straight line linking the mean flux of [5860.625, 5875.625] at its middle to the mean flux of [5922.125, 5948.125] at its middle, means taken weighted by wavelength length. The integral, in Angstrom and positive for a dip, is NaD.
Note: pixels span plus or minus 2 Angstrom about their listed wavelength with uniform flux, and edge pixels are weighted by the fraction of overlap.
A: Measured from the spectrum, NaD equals 1.2 Angstrom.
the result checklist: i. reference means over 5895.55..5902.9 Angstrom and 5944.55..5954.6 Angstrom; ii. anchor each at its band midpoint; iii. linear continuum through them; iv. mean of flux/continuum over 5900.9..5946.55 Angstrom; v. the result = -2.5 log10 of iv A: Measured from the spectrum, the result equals 0.08 mag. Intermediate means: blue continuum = 9.61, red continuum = 9.38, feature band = 8.85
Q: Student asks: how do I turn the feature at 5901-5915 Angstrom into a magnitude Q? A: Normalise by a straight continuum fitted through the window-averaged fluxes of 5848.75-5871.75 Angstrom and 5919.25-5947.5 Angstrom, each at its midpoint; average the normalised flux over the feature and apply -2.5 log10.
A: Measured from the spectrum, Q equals 0.08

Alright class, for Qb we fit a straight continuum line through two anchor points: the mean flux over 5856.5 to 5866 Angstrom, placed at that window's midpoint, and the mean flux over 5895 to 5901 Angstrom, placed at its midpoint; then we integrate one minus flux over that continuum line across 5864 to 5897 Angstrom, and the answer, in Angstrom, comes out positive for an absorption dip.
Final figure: 2.7 Angstrom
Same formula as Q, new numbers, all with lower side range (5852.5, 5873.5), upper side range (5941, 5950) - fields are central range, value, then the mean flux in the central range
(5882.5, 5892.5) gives 0.05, 8.82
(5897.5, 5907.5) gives -0.04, 9.53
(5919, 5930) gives 0.08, 8.48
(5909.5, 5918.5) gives 0.11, 8.32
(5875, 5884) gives 0.10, 8.45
